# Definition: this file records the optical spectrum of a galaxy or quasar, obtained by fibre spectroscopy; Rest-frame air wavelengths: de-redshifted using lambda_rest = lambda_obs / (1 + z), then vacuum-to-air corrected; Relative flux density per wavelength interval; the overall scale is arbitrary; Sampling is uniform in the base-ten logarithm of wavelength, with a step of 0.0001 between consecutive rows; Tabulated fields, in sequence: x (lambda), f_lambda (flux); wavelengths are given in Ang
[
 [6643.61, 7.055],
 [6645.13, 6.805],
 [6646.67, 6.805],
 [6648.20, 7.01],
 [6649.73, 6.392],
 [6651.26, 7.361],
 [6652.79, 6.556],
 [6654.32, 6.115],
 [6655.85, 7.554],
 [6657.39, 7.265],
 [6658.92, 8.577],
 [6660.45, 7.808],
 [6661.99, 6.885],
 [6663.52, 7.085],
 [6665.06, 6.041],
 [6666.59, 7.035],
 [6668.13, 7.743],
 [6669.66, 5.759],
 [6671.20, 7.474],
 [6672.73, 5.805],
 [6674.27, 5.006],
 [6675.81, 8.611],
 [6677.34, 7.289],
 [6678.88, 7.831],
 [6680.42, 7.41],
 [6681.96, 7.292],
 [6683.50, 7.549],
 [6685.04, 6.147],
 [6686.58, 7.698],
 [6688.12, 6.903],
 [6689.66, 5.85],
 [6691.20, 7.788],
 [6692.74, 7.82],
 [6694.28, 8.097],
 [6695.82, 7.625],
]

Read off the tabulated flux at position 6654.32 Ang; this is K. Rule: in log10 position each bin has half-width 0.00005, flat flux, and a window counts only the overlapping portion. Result 6.115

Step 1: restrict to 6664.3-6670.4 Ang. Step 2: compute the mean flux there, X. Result 6.66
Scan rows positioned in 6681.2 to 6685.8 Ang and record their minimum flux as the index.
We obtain 6.147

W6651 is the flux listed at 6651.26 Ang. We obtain 7.361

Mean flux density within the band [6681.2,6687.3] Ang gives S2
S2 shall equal 7.16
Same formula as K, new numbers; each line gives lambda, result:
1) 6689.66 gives 5.85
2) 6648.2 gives 7.01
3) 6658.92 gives 8.577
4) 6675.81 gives 8.611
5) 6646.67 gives 6.805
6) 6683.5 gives 7.549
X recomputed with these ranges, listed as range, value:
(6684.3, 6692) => 6.88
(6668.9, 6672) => 6.61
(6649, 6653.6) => 6.77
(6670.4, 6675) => 6.1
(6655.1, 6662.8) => 7.61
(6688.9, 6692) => 6.84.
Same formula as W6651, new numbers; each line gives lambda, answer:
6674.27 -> 5.006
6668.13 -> 7.743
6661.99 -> 6.885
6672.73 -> 5.805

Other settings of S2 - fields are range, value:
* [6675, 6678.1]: 7.93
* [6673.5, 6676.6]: 6.82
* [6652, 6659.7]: 7.22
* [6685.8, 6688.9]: 7.29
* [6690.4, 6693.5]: 7.79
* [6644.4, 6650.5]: 6.75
